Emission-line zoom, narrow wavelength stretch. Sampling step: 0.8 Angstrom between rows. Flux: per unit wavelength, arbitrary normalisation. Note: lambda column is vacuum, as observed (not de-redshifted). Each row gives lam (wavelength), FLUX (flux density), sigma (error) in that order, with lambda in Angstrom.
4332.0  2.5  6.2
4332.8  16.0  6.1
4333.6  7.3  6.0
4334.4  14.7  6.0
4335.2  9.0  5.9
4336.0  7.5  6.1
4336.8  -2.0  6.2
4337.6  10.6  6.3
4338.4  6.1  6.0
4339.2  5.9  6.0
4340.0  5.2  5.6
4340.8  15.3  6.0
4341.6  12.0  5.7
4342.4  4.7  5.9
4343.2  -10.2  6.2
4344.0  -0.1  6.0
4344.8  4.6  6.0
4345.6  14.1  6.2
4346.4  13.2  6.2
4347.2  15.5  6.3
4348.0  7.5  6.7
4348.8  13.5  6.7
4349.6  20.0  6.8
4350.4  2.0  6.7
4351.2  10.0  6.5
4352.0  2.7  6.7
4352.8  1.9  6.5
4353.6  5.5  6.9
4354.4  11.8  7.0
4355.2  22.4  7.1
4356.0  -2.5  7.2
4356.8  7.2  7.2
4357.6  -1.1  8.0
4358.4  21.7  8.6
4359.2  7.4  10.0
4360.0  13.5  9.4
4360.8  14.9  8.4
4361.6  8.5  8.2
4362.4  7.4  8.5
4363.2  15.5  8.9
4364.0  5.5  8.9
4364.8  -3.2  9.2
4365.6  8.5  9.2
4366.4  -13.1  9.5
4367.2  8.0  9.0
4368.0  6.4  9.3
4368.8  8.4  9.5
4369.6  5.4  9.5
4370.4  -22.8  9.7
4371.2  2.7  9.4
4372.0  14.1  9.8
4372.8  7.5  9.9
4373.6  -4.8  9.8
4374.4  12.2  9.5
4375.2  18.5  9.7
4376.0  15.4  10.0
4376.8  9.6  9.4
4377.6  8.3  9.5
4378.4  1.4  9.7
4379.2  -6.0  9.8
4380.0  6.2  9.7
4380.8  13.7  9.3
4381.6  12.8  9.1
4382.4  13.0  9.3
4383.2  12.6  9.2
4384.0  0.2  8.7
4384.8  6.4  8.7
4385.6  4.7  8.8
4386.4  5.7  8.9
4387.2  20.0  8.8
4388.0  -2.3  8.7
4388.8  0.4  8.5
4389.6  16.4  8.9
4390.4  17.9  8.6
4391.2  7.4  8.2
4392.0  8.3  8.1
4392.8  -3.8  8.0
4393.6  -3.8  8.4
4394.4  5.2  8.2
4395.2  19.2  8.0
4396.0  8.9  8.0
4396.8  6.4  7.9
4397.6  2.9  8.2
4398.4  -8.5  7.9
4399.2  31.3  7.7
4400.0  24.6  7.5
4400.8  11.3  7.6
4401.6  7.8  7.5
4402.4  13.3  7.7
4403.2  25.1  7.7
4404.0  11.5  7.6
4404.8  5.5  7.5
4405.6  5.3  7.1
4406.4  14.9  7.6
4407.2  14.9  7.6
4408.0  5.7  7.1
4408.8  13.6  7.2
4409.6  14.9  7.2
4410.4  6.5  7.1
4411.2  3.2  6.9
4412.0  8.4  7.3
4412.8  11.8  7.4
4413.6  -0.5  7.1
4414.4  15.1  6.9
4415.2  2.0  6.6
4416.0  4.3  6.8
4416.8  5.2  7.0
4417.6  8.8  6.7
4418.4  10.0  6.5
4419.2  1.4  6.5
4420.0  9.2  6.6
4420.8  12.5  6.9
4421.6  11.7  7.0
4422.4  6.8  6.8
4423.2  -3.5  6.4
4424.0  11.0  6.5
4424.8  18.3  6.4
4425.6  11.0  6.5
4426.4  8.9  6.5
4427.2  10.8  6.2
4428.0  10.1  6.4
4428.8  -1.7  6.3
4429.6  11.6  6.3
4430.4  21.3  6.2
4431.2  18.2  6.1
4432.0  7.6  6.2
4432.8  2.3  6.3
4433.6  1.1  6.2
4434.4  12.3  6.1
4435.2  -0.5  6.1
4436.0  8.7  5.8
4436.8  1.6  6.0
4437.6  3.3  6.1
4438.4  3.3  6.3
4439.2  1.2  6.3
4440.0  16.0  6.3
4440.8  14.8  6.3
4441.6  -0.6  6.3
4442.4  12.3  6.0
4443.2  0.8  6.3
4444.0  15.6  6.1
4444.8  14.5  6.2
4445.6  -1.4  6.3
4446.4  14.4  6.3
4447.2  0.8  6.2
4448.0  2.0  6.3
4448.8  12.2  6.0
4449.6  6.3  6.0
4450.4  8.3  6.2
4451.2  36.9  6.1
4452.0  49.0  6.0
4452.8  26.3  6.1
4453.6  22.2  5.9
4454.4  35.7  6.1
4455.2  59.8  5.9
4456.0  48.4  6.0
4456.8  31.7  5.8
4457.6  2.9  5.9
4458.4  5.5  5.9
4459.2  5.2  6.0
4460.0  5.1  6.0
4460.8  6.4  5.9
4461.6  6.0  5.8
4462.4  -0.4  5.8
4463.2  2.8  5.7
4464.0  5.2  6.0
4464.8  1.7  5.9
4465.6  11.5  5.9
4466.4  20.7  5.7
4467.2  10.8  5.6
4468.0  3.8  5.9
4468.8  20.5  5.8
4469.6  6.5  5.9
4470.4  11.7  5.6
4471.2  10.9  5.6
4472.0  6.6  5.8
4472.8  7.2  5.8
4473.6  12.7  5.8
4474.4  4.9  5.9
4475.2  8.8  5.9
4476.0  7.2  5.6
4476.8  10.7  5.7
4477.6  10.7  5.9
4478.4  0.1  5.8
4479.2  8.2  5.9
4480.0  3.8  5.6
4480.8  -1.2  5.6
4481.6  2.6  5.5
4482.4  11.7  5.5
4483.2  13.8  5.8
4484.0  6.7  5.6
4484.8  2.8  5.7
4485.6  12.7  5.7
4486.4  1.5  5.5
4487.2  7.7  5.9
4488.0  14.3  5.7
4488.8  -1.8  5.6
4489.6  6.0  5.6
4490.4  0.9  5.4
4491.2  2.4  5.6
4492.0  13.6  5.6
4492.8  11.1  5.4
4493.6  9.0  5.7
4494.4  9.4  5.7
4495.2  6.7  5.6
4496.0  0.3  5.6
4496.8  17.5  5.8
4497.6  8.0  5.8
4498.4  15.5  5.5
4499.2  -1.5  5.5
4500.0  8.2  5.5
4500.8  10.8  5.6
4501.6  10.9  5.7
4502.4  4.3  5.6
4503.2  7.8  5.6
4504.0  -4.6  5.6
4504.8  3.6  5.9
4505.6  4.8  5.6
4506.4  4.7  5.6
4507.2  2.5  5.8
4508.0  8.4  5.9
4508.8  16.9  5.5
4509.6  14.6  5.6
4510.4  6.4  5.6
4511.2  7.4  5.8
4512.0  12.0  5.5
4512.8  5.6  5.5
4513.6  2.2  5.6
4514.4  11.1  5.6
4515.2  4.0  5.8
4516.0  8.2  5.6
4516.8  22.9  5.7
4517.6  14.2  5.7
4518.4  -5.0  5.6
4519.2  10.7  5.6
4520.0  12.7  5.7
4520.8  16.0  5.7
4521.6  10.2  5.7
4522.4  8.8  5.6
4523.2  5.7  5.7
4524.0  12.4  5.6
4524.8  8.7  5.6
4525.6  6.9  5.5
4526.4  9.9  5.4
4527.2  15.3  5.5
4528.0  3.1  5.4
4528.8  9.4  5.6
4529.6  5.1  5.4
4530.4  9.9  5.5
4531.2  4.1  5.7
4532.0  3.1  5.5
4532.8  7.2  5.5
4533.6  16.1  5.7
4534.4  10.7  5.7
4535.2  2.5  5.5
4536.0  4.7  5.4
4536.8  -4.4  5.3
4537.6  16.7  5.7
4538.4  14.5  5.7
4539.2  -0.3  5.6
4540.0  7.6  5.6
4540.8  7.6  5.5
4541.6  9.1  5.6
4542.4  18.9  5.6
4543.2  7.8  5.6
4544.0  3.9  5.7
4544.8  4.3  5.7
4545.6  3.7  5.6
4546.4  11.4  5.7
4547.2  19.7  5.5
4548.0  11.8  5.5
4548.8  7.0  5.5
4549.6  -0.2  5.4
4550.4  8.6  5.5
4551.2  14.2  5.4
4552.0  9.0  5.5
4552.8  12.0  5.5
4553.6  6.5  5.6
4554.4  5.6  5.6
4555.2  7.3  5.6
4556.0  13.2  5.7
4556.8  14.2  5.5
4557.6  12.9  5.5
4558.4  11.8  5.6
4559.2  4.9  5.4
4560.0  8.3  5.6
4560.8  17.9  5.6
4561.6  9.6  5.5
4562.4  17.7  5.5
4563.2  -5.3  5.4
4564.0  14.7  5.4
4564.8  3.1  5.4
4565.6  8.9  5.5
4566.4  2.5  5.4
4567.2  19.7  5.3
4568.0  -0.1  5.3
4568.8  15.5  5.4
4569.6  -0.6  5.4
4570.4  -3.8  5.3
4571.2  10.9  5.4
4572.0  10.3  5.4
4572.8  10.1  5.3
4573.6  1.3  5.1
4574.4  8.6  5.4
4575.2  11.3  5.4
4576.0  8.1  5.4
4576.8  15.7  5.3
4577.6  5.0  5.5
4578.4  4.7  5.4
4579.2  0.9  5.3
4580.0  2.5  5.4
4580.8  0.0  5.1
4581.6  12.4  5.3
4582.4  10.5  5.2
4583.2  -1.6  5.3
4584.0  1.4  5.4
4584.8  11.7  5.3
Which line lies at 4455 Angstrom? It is [O II]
